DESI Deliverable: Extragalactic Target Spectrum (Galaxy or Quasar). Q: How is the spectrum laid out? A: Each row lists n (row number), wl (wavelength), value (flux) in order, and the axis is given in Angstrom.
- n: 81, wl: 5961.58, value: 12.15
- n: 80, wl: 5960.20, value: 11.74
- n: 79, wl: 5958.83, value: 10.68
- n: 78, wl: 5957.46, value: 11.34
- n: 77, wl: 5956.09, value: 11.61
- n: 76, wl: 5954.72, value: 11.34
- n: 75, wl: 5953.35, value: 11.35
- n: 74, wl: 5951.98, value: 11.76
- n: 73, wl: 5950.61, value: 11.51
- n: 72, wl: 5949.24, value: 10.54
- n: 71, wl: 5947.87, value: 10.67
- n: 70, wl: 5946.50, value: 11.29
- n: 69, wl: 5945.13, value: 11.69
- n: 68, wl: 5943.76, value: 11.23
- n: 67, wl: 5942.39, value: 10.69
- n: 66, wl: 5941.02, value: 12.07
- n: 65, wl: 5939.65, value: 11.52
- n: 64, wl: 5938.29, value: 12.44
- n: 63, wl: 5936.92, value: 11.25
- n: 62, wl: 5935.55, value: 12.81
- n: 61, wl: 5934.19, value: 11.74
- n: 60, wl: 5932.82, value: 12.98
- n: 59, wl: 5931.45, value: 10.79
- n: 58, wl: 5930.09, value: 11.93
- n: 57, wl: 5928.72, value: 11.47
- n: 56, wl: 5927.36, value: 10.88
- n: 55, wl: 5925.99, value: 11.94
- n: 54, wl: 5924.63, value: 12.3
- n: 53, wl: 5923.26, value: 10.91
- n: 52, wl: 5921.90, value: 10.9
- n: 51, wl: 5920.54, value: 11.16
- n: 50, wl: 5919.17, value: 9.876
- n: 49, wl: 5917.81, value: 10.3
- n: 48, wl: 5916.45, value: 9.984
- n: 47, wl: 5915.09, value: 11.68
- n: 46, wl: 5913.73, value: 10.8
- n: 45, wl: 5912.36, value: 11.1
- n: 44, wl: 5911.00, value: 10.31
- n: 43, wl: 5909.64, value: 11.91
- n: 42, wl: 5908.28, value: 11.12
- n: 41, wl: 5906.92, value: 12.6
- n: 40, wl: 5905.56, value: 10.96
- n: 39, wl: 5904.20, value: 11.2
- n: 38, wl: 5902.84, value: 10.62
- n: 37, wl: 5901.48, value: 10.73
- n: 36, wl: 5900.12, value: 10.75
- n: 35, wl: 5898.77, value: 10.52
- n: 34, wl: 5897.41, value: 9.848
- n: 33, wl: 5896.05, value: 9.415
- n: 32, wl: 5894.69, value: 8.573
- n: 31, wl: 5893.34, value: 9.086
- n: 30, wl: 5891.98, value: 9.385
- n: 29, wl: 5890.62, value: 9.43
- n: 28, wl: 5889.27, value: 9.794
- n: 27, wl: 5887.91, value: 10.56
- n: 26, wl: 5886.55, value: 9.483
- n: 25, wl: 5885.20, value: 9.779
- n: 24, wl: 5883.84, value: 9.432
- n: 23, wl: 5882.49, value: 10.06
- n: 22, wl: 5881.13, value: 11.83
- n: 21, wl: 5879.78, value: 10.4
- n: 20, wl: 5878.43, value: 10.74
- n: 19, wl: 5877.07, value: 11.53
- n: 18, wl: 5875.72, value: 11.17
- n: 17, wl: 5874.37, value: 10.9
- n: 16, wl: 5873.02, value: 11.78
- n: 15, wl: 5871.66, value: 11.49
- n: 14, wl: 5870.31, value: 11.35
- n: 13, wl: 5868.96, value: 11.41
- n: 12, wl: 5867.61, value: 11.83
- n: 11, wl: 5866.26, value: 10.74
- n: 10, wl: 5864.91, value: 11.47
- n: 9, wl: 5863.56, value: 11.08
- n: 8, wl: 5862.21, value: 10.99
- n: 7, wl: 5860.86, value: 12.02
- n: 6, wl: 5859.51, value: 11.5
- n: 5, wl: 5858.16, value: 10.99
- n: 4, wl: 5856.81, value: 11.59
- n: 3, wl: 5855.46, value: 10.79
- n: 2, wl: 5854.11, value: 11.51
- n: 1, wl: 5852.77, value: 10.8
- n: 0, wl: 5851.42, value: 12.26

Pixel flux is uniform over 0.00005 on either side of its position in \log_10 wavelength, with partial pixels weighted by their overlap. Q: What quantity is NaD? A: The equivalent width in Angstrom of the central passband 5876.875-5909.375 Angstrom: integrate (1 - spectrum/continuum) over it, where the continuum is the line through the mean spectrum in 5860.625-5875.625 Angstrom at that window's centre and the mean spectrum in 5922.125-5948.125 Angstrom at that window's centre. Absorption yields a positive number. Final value 3.2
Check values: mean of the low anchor 11.3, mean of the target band 10.3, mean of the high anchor 11.6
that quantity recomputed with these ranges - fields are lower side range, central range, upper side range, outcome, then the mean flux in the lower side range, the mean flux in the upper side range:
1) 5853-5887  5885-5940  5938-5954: 1.8 Angstrom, 11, 11.4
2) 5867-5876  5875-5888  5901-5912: 1.0 Angstrom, 11.4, 11.2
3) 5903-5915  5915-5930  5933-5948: 0.5 Angstrom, 11.2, 11.7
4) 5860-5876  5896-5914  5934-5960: 0.8 Angstrom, 11.4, 11.5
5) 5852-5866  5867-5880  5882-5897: -1.0 Angstrom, 11.3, 9.54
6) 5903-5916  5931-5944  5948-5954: -0.6 Angstrom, 11.2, 11.2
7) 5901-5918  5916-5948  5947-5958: -0.6 Angstrom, 11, 11.3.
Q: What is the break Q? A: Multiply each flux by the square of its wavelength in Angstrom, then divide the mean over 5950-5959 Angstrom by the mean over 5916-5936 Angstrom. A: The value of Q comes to 1.02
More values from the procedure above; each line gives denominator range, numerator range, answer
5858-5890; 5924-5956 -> 1.08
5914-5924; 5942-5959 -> 1.06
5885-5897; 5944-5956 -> 1.21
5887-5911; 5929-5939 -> 1.17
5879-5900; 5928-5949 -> 1.20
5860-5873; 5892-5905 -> 0.89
